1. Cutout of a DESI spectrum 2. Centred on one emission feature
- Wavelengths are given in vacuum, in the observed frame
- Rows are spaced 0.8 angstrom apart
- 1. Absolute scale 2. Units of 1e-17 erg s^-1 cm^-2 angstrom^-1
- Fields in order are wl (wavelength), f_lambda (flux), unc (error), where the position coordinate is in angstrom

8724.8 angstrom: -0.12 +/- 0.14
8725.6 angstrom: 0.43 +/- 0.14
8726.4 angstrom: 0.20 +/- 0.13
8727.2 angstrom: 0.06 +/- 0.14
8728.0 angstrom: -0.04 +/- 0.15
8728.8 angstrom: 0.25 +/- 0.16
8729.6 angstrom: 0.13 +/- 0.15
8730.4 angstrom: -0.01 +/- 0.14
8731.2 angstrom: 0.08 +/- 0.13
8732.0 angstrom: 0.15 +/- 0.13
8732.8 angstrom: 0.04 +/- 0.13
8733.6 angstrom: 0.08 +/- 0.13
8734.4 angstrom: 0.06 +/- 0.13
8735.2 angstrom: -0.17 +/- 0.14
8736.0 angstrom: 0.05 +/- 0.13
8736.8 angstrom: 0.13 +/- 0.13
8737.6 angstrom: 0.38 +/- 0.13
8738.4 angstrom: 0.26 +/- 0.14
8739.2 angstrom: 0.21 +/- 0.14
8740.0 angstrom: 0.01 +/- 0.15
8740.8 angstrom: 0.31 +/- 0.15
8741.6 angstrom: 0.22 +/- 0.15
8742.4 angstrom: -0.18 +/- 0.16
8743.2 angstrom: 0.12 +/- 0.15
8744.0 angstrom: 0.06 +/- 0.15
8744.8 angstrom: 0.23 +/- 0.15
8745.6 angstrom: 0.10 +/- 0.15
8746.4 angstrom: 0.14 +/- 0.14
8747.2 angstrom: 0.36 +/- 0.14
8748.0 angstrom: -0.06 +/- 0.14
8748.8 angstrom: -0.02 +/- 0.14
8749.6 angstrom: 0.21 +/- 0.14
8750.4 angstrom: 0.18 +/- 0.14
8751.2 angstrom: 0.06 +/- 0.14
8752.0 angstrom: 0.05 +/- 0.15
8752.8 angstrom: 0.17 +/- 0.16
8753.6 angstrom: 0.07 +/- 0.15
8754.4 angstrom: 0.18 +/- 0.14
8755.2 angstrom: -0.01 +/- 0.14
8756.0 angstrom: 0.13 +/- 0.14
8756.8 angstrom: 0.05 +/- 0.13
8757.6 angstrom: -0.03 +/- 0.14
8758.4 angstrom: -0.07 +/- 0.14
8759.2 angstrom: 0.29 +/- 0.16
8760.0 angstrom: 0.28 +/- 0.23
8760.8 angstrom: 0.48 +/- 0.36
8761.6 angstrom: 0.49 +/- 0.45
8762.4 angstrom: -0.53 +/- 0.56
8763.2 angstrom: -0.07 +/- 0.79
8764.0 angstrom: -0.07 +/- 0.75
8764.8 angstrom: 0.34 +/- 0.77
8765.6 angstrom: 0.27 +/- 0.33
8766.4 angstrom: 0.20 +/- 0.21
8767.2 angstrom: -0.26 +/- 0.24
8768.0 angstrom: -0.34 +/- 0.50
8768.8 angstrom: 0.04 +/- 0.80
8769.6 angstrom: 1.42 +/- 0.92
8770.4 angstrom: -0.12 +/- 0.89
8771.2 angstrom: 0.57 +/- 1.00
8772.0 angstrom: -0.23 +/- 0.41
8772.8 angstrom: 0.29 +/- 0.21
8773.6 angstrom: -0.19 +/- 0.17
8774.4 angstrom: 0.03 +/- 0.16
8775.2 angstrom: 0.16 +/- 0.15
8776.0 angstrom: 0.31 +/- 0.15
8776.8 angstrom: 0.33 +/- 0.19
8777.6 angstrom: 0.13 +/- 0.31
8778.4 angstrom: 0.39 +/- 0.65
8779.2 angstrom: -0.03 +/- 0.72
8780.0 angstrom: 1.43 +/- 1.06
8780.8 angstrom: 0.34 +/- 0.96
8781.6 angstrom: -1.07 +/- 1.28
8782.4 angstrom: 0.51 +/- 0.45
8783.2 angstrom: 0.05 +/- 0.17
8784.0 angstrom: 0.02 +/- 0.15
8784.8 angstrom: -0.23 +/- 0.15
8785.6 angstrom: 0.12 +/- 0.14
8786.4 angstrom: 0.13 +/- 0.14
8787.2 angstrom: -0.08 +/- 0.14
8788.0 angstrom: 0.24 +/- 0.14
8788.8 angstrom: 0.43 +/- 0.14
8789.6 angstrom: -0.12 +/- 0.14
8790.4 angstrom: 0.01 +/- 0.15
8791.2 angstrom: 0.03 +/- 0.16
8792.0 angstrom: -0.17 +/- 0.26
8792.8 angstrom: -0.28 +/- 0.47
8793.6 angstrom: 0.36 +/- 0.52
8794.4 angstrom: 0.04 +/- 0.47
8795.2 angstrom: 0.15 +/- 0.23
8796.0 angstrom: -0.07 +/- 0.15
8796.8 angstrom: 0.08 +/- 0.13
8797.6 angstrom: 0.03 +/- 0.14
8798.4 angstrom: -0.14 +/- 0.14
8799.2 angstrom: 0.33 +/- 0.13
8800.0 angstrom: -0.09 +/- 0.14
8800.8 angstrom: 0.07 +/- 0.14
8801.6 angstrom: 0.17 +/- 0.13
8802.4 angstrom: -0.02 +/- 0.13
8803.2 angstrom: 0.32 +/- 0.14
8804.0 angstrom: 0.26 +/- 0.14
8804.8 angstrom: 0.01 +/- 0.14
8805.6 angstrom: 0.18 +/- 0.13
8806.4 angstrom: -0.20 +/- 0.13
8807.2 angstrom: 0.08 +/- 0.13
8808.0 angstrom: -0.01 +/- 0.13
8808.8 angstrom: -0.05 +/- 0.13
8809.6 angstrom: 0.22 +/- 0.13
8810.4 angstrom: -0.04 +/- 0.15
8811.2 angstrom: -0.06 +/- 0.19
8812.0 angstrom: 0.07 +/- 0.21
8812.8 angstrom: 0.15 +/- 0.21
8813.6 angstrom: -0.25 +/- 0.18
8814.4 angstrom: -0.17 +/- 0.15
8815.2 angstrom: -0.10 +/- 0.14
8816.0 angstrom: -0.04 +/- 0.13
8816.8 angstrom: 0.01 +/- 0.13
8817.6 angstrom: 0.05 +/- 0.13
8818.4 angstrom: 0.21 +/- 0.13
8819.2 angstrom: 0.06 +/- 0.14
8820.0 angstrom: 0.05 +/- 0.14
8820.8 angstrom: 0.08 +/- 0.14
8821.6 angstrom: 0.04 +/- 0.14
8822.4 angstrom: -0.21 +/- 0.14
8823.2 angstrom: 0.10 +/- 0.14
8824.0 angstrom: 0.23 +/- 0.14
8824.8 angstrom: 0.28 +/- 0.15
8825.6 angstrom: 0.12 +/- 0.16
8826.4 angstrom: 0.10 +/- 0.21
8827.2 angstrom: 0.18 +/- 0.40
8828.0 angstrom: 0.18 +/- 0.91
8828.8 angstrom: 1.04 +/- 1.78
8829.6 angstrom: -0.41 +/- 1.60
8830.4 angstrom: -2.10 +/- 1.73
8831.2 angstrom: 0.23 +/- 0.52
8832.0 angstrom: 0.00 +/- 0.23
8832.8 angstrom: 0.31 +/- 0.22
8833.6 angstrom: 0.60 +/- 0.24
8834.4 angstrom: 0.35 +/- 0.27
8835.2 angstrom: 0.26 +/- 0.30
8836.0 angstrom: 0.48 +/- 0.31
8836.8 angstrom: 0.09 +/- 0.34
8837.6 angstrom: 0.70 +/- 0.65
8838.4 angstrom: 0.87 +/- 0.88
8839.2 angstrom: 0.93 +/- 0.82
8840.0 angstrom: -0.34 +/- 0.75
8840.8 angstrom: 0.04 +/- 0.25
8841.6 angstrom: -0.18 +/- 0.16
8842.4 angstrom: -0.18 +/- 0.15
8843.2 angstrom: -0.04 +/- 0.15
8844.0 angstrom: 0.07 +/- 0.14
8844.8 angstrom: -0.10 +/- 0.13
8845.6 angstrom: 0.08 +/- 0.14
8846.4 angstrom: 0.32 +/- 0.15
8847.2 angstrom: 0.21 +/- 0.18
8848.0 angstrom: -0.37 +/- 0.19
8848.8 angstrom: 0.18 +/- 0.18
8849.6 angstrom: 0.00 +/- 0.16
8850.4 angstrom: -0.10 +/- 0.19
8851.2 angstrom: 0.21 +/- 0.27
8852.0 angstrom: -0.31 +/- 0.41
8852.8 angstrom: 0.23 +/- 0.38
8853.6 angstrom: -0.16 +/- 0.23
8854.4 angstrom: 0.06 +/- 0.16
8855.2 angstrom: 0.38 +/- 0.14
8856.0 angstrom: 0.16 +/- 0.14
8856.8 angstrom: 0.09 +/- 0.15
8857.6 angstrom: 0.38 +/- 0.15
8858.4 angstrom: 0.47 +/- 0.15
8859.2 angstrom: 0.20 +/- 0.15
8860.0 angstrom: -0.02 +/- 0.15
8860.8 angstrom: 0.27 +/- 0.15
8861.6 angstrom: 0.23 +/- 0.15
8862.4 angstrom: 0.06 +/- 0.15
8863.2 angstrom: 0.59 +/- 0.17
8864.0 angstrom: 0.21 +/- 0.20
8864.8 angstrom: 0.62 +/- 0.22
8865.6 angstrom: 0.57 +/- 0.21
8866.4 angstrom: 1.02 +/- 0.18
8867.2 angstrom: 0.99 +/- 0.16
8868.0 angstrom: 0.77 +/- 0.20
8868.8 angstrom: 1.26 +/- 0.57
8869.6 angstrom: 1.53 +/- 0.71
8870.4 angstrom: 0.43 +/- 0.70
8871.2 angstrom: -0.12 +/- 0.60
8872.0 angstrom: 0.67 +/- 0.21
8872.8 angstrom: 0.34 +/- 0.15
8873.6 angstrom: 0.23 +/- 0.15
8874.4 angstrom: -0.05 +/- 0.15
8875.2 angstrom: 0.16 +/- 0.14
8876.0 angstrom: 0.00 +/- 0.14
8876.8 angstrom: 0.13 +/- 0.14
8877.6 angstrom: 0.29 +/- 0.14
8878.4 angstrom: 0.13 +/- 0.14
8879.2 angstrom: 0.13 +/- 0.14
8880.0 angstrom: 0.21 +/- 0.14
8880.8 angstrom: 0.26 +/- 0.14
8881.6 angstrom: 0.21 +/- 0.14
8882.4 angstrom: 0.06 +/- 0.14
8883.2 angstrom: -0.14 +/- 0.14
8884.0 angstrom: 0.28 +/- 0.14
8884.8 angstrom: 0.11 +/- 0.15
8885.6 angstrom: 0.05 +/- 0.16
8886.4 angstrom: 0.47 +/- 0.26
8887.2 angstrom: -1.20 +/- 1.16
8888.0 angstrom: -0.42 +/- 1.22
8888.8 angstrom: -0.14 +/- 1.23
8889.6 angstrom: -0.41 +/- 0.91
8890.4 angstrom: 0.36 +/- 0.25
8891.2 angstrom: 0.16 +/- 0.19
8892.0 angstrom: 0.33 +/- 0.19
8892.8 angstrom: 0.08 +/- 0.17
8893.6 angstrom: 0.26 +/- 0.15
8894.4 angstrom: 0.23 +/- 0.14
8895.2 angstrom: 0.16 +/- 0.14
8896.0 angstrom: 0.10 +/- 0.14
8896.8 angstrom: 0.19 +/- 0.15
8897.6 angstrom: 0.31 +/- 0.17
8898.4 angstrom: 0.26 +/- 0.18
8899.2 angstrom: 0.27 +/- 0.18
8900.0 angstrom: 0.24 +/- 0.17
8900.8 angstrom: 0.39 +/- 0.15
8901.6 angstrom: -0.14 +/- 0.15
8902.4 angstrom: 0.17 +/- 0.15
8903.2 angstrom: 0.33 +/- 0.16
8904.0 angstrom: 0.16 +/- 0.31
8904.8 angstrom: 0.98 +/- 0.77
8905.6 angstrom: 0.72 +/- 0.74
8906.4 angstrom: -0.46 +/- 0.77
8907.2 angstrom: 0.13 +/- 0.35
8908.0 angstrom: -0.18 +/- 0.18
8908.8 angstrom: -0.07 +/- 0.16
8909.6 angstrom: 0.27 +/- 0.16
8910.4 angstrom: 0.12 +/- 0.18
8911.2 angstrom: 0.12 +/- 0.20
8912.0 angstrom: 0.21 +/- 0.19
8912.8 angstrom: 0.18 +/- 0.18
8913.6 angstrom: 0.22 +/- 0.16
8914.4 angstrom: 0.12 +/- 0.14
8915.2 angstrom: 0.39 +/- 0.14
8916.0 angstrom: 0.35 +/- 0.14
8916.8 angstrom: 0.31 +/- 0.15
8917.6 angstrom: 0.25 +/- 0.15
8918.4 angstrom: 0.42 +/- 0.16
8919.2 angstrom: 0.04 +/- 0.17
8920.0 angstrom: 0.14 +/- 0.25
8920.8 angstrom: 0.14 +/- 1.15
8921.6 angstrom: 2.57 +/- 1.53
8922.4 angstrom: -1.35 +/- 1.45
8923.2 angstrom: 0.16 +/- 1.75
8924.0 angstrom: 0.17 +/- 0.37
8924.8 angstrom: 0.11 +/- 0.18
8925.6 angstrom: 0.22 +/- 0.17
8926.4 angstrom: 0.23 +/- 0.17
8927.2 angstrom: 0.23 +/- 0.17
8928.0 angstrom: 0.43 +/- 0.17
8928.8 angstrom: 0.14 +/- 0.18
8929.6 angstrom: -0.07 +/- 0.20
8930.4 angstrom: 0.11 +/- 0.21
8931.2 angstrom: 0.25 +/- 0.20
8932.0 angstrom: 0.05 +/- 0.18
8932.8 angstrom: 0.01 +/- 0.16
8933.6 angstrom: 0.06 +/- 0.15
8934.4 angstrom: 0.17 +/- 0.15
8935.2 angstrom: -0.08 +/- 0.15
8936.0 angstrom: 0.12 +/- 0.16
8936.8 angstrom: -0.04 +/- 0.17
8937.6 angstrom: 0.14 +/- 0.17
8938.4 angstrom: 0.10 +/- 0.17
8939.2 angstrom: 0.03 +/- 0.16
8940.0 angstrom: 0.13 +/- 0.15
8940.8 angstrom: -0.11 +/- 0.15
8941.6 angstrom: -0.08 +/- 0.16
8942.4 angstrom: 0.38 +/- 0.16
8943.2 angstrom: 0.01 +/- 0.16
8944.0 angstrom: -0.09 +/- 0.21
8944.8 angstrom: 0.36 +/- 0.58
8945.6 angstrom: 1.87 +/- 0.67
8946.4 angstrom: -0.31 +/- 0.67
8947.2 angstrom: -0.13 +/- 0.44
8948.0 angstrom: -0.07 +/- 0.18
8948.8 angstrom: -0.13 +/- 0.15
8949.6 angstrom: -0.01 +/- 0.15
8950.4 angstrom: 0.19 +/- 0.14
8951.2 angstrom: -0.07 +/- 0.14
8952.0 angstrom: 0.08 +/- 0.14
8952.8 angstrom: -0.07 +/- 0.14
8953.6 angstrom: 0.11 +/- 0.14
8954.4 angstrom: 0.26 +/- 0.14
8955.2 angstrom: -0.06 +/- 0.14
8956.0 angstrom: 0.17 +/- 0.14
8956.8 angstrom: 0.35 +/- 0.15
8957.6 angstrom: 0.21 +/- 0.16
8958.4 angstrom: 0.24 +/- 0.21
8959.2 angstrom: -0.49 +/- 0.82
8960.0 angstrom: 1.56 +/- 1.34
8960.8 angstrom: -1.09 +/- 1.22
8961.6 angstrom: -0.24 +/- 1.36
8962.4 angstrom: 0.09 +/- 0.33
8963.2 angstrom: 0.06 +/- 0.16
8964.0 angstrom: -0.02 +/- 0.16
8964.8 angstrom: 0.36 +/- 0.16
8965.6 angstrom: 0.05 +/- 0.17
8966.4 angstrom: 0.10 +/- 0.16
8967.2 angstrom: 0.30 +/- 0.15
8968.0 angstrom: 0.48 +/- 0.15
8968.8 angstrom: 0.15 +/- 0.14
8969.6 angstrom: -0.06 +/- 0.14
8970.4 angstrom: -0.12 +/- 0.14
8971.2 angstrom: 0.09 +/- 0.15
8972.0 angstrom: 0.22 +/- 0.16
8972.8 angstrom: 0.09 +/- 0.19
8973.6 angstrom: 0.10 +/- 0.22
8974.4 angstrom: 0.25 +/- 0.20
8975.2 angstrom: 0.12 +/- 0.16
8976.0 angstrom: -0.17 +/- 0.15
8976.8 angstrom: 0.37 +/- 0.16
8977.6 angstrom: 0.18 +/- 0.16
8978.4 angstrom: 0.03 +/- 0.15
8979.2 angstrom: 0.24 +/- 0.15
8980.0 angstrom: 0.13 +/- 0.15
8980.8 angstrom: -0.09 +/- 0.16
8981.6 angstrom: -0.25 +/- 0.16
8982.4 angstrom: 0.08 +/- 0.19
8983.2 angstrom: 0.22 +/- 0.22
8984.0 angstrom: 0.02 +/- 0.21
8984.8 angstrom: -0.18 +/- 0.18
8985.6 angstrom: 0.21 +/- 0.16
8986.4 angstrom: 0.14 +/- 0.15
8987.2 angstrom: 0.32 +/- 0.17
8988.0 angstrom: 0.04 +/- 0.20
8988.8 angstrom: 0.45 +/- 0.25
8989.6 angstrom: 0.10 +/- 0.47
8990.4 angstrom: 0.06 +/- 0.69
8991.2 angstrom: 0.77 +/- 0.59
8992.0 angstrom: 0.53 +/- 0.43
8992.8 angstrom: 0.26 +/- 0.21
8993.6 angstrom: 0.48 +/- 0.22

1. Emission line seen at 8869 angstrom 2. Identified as H-gamma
